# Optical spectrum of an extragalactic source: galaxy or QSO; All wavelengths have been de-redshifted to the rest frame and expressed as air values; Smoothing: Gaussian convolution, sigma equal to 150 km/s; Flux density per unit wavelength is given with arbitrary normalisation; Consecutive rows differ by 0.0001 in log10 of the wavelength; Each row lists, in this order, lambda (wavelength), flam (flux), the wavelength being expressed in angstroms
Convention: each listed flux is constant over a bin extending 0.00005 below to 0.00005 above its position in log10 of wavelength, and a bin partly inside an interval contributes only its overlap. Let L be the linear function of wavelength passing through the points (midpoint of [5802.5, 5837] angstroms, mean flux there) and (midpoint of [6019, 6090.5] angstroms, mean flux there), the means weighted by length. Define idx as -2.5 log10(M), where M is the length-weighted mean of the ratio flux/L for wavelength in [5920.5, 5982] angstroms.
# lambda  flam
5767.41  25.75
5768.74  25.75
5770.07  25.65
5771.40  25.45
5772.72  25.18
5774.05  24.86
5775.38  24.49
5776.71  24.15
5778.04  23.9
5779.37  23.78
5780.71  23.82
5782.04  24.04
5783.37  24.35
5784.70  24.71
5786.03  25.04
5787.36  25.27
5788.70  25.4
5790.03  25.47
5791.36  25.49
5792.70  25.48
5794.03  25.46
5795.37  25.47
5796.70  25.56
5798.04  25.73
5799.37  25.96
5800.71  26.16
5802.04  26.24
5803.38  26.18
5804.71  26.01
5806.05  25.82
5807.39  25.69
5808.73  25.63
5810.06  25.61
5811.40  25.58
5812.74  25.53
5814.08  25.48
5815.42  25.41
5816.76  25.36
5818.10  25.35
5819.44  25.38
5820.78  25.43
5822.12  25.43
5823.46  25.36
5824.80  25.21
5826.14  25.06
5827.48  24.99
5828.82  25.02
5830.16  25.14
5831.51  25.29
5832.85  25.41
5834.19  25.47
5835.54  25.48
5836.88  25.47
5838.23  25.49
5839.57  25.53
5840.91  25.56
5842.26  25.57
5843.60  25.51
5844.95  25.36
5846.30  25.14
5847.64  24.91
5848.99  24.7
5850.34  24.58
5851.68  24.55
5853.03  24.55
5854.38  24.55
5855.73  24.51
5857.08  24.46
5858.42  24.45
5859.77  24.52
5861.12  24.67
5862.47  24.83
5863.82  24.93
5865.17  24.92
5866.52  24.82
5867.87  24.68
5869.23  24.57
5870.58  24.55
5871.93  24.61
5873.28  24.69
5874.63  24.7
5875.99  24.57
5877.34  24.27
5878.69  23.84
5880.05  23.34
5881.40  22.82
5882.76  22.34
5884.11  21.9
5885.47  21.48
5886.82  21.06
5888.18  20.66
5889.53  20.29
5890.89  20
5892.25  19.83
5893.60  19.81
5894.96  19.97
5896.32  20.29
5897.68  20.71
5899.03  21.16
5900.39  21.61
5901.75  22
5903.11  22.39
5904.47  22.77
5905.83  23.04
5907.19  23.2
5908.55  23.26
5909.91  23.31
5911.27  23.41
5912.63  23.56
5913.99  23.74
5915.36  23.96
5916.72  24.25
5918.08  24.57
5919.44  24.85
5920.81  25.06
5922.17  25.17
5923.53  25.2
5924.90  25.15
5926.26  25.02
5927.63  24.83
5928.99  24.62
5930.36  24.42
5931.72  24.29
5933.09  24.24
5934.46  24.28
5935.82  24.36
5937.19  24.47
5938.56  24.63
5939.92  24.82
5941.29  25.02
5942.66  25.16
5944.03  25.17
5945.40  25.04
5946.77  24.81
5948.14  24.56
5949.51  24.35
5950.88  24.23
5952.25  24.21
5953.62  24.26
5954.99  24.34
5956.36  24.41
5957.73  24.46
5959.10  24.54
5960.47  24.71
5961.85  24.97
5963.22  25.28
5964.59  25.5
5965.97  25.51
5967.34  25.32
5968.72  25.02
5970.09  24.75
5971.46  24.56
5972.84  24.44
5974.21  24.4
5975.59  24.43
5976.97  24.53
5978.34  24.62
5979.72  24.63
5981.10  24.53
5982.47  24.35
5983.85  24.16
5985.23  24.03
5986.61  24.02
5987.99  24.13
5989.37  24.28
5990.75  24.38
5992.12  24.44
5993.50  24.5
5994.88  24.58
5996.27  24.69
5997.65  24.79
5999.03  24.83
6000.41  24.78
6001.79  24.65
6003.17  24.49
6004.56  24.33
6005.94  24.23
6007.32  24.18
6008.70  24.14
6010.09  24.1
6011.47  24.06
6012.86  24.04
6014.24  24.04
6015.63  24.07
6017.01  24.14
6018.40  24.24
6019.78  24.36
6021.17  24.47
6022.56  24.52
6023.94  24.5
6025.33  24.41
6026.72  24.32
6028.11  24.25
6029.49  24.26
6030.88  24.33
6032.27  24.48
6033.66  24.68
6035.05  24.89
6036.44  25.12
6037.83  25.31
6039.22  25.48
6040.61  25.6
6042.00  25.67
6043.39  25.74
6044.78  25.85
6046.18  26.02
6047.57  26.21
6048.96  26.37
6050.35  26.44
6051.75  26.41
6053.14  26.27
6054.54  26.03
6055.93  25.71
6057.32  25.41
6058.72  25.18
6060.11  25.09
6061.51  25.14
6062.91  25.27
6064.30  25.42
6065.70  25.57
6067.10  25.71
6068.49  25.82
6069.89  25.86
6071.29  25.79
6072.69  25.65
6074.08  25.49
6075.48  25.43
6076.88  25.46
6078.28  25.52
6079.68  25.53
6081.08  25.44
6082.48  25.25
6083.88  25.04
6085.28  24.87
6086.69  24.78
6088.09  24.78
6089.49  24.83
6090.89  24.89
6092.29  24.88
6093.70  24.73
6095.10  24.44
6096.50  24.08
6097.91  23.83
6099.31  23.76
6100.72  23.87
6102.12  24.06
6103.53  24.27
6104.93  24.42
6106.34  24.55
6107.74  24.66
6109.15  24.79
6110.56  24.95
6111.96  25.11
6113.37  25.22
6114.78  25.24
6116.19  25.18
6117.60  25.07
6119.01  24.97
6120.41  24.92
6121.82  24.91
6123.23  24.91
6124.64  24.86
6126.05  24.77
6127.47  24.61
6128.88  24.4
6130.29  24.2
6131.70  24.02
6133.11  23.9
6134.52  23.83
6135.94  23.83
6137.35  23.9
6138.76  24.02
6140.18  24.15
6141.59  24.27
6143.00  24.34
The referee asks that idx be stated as 0.03 mag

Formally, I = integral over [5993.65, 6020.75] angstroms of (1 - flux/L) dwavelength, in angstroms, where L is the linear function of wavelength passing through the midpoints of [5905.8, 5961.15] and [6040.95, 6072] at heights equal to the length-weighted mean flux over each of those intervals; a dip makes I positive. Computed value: 0.94 angstroms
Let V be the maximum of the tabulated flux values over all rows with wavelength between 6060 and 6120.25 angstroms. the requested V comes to 25.86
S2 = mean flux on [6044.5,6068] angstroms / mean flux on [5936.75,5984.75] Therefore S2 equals 1.04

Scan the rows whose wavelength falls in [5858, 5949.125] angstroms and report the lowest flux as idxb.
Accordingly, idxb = 19.81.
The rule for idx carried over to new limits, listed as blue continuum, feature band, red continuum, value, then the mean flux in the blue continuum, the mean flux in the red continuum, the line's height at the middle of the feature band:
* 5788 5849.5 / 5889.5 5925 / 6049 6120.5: 0.12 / 25.5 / 25.1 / 25.4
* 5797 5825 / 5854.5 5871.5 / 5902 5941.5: 0.01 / 25.6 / 24.2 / 25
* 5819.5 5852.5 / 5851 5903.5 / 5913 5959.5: 0.09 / 25.2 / 24.6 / 25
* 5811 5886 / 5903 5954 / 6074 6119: 0.02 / 24.8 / 24.8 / 24.8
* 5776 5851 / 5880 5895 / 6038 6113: 0.20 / 25.3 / 25.2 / 25.3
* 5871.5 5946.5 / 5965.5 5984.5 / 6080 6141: -0.04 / 23.3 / 24.6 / 23.7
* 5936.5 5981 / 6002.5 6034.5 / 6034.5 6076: 0.04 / 24.7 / 25.7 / 25.3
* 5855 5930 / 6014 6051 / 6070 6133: -0.03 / 23.3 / 24.8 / 24.3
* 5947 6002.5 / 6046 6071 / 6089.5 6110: -0.06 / 24.6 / 24.4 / 24.5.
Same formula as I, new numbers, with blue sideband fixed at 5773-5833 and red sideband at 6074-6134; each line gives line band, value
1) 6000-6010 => 0.2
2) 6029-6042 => 0.0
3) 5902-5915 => 1.0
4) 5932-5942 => 0.2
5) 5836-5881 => 0.7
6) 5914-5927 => 0.2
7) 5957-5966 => 0.0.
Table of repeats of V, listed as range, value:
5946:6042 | 25.67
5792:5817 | 26.24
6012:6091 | 26.44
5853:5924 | 25.2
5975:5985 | 24.63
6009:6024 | 24.52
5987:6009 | 24.83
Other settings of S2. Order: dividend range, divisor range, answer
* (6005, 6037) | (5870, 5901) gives 1.10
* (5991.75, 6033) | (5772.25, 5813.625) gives 0.97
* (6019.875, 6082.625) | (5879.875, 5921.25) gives 1.14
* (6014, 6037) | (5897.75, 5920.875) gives 1.05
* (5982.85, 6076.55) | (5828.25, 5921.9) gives 1.05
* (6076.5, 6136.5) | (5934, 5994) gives 1.00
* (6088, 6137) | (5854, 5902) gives 1.07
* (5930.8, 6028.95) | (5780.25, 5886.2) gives 0.98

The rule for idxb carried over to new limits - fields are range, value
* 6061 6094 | 24.73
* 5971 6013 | 24.02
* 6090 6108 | 23.76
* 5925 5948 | 24.24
